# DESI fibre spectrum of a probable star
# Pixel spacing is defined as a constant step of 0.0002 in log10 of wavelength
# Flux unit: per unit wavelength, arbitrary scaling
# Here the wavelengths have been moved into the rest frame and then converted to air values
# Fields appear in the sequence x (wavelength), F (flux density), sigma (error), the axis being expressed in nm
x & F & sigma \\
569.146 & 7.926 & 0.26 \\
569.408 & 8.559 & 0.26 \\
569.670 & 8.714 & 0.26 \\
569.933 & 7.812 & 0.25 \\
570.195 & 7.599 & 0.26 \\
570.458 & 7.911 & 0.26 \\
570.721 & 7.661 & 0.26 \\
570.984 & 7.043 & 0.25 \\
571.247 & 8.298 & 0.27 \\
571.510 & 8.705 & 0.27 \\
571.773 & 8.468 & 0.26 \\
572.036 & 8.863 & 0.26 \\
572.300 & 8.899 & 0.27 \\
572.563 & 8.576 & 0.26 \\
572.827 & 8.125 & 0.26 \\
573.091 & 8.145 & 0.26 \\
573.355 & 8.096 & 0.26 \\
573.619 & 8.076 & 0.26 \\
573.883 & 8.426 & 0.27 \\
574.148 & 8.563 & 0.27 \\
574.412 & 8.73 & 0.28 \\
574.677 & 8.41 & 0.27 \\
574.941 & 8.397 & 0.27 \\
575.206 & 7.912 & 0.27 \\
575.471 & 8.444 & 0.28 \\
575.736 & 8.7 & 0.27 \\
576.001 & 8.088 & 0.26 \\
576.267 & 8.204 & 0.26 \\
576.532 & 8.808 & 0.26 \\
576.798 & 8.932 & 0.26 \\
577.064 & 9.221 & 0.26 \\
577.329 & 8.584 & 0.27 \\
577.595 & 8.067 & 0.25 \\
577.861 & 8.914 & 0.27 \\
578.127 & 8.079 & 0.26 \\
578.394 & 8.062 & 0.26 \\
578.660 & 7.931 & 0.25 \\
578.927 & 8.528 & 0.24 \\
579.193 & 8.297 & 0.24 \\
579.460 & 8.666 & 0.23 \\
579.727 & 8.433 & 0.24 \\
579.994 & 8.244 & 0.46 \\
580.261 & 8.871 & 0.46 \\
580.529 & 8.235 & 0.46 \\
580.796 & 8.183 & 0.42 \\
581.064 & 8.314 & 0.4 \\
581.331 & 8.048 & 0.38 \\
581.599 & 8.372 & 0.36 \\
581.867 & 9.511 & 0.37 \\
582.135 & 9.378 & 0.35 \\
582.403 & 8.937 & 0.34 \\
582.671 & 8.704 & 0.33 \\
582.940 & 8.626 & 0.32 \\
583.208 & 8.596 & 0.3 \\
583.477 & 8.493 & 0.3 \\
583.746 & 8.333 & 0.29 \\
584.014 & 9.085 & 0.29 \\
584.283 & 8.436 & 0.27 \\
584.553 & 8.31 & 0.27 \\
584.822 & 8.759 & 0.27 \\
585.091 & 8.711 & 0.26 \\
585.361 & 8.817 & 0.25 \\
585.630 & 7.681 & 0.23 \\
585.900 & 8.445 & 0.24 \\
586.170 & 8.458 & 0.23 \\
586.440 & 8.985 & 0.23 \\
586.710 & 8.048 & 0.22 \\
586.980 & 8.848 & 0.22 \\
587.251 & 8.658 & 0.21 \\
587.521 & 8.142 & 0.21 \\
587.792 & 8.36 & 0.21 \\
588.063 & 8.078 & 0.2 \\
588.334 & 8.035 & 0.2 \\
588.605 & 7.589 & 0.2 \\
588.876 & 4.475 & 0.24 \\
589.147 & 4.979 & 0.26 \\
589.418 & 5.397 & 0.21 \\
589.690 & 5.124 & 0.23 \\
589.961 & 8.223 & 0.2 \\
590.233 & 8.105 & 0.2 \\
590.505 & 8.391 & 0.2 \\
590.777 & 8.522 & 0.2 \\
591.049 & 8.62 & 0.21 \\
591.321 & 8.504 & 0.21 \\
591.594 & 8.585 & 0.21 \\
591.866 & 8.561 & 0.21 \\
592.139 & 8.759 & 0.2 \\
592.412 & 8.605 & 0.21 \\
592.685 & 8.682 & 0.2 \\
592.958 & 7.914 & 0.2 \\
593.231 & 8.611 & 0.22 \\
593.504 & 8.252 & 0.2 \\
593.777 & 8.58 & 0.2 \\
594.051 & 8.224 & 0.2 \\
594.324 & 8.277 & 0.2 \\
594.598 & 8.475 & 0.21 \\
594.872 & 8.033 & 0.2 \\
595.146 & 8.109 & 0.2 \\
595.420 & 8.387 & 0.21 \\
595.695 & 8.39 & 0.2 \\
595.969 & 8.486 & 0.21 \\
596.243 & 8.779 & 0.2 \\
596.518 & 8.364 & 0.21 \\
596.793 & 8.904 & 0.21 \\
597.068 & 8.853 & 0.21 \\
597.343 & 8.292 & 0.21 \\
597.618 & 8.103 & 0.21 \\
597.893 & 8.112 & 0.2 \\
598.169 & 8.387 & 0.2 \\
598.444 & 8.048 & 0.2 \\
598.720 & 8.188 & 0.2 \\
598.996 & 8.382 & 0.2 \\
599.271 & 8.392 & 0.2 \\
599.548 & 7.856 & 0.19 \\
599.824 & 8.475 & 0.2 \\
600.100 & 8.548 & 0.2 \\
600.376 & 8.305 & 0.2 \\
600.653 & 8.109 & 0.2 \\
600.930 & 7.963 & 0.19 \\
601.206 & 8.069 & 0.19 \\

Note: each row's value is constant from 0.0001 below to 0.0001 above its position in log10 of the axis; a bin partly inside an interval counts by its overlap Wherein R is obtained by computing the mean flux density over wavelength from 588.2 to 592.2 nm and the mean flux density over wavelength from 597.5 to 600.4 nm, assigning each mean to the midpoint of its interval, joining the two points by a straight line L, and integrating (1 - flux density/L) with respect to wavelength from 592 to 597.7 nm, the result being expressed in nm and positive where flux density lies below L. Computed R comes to -0.41 nm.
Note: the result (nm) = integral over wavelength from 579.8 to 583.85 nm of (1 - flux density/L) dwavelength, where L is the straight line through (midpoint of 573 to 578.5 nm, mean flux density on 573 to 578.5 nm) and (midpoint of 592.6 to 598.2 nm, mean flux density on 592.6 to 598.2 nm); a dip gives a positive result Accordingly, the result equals -0.08 nm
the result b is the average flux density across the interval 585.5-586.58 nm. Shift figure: 8.39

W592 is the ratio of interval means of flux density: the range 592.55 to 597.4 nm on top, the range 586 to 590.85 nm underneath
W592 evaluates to 1.11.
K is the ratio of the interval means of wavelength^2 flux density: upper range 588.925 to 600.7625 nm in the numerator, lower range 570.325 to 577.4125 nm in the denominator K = 1.04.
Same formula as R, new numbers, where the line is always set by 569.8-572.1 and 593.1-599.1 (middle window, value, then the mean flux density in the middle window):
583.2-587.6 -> -0.16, 8.52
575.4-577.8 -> -0.14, 8.57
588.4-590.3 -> 0.46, 6.27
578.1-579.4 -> -0.01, 8.21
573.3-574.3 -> -0.03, 8.32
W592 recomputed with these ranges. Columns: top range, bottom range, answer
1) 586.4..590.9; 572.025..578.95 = 0.89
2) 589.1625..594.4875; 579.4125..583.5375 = 0.93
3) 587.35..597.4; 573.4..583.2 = 0.94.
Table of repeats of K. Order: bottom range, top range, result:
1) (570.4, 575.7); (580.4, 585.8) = 1.07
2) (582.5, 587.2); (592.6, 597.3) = 1.02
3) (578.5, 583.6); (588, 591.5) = 0.87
